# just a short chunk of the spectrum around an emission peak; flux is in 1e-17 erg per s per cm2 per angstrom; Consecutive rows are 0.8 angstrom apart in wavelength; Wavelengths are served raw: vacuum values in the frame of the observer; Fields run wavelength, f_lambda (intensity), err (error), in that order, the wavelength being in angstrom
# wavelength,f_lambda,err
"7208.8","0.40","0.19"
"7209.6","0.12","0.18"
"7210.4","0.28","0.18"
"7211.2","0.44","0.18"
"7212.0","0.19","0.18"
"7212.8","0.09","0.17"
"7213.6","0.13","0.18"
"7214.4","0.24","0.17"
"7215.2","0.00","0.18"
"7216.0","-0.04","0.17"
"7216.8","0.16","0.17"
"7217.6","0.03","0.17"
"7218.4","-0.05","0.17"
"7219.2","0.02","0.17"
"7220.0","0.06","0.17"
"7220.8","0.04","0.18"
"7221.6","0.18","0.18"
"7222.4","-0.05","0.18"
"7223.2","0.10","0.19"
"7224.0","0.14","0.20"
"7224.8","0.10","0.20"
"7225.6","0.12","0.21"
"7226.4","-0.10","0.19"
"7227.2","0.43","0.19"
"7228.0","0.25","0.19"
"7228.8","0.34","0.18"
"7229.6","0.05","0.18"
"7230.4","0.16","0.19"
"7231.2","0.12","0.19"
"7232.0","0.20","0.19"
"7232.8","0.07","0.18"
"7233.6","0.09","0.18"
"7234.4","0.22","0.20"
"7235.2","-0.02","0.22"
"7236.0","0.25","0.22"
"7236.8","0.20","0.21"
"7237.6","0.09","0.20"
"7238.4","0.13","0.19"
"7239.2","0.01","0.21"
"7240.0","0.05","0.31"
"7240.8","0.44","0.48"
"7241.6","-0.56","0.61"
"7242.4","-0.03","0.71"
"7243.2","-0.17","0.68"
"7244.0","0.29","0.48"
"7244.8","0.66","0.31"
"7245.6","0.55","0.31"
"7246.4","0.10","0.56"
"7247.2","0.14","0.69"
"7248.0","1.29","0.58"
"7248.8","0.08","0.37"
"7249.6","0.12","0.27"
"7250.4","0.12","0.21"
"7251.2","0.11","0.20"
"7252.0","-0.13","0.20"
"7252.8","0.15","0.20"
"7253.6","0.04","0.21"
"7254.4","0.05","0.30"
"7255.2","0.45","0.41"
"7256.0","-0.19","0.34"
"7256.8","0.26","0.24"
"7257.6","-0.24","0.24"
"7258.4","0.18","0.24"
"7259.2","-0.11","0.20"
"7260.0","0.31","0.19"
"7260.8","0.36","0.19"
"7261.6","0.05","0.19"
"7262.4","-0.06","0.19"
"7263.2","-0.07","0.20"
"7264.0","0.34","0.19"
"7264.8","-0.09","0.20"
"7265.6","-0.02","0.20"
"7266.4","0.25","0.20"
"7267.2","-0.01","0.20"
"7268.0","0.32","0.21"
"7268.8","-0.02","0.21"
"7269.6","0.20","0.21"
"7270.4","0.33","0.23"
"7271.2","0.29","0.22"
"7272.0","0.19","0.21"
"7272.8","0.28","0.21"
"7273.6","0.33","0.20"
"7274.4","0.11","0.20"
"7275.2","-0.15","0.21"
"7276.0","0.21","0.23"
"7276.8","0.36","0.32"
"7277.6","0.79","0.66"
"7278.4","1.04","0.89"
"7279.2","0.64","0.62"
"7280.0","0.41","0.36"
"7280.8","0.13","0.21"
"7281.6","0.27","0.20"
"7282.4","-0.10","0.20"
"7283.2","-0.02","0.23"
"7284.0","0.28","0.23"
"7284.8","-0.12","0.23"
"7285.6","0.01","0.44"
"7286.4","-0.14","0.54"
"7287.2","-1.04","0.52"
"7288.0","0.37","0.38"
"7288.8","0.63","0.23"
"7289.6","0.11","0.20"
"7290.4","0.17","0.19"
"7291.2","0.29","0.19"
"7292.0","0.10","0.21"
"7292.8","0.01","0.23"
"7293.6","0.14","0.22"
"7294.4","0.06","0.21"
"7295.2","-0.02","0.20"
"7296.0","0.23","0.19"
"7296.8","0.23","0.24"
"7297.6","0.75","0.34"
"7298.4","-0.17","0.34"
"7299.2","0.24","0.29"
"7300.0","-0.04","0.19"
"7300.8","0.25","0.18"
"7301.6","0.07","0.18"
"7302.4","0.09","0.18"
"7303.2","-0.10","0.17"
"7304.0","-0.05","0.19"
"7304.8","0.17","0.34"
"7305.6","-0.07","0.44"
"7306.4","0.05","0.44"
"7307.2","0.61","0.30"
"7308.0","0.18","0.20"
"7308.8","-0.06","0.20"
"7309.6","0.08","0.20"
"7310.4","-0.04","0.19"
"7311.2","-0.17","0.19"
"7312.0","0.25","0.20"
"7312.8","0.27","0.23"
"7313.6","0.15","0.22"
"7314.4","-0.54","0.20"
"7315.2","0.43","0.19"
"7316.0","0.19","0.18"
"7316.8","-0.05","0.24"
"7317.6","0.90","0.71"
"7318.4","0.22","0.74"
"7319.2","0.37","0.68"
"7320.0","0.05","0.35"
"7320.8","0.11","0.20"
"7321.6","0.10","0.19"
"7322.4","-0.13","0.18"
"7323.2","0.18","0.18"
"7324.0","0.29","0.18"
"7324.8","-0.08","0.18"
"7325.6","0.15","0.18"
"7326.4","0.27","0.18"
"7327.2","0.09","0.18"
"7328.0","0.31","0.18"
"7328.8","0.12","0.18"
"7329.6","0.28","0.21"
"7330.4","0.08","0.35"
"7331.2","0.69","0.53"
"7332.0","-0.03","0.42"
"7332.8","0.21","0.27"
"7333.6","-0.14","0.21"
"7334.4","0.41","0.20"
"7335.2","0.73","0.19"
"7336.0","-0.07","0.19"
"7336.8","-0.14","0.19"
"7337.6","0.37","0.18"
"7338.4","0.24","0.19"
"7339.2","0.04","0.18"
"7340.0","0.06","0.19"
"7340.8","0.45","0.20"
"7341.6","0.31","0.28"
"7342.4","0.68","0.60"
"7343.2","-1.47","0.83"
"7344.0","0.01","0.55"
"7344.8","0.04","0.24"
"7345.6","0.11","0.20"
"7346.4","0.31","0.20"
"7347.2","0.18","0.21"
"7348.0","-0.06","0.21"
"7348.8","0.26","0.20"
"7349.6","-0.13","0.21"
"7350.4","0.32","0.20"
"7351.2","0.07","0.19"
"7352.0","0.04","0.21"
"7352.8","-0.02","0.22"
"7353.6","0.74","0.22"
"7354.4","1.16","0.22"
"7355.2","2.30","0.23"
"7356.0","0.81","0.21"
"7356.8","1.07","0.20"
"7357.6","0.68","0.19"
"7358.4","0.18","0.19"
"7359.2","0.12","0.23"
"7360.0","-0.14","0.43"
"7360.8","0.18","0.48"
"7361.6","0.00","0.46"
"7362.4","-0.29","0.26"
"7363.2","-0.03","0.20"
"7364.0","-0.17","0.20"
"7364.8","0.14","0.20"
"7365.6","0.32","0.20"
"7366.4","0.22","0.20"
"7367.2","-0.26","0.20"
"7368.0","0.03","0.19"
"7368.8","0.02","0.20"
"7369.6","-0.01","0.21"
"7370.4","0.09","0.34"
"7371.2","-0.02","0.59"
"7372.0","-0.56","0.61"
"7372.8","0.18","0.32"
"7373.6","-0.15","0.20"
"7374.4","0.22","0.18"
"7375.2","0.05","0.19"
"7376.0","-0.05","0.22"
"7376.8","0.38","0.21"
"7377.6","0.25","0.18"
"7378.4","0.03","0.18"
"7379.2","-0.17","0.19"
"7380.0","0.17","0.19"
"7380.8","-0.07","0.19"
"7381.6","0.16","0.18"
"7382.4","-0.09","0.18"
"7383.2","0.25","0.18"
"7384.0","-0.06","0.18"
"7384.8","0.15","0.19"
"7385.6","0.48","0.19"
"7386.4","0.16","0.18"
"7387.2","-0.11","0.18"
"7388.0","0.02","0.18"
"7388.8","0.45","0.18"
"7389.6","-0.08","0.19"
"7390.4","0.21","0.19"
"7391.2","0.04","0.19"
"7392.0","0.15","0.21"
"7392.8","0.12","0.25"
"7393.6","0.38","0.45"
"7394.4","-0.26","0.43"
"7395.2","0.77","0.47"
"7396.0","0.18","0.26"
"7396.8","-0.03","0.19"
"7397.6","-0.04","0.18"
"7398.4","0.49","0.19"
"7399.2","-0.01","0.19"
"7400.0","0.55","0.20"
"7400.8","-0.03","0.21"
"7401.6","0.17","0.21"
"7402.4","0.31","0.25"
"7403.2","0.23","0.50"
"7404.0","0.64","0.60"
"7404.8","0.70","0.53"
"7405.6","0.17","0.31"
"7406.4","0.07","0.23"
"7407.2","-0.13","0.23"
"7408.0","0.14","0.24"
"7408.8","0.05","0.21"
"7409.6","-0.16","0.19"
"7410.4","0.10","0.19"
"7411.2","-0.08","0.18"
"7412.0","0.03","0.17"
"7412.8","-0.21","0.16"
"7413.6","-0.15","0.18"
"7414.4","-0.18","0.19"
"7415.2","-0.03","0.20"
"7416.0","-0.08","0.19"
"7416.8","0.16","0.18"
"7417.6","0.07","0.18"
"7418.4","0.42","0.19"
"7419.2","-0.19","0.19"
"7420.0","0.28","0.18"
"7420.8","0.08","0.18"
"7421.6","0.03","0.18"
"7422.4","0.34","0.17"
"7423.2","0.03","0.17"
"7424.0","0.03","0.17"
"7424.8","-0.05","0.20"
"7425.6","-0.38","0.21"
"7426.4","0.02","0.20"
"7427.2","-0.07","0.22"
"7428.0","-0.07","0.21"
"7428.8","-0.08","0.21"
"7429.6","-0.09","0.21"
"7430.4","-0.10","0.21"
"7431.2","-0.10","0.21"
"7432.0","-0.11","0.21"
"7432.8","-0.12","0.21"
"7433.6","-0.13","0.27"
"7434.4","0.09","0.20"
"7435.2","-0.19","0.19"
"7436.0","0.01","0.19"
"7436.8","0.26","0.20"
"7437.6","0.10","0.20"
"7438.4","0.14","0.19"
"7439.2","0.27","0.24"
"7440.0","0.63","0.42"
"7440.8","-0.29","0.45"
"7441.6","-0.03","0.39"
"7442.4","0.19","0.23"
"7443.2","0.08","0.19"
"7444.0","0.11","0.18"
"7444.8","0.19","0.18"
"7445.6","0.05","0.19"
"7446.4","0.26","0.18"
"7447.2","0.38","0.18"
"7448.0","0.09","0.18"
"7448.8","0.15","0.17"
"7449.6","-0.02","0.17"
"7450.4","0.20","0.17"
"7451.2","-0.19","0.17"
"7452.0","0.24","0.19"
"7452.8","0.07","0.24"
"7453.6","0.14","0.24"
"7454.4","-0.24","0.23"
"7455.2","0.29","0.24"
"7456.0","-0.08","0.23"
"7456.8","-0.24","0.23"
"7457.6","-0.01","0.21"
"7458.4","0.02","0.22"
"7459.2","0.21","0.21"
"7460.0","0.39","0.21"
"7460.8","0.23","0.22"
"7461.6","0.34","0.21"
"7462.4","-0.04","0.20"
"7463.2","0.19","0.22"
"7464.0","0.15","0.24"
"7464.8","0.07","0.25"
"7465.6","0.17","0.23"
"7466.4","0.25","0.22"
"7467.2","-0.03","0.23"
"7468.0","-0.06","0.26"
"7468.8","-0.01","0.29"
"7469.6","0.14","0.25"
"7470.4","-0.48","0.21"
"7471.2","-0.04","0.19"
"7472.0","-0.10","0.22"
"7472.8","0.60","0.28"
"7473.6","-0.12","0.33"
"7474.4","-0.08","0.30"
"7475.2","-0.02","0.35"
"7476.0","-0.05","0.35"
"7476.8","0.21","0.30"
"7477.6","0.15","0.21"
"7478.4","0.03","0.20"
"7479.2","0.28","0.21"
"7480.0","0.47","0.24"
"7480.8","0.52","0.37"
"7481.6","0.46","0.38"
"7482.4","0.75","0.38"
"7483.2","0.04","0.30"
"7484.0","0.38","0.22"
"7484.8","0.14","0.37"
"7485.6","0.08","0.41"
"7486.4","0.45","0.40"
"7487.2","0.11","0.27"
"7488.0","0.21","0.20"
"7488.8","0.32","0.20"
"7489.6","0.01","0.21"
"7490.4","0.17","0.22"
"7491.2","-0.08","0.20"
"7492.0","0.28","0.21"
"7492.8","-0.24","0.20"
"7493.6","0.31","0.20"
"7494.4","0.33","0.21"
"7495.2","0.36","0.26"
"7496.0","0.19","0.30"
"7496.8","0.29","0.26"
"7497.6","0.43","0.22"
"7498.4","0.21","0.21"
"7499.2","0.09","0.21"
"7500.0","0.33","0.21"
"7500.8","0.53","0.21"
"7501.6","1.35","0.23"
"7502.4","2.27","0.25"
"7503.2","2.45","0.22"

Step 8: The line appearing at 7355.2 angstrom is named H-beta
